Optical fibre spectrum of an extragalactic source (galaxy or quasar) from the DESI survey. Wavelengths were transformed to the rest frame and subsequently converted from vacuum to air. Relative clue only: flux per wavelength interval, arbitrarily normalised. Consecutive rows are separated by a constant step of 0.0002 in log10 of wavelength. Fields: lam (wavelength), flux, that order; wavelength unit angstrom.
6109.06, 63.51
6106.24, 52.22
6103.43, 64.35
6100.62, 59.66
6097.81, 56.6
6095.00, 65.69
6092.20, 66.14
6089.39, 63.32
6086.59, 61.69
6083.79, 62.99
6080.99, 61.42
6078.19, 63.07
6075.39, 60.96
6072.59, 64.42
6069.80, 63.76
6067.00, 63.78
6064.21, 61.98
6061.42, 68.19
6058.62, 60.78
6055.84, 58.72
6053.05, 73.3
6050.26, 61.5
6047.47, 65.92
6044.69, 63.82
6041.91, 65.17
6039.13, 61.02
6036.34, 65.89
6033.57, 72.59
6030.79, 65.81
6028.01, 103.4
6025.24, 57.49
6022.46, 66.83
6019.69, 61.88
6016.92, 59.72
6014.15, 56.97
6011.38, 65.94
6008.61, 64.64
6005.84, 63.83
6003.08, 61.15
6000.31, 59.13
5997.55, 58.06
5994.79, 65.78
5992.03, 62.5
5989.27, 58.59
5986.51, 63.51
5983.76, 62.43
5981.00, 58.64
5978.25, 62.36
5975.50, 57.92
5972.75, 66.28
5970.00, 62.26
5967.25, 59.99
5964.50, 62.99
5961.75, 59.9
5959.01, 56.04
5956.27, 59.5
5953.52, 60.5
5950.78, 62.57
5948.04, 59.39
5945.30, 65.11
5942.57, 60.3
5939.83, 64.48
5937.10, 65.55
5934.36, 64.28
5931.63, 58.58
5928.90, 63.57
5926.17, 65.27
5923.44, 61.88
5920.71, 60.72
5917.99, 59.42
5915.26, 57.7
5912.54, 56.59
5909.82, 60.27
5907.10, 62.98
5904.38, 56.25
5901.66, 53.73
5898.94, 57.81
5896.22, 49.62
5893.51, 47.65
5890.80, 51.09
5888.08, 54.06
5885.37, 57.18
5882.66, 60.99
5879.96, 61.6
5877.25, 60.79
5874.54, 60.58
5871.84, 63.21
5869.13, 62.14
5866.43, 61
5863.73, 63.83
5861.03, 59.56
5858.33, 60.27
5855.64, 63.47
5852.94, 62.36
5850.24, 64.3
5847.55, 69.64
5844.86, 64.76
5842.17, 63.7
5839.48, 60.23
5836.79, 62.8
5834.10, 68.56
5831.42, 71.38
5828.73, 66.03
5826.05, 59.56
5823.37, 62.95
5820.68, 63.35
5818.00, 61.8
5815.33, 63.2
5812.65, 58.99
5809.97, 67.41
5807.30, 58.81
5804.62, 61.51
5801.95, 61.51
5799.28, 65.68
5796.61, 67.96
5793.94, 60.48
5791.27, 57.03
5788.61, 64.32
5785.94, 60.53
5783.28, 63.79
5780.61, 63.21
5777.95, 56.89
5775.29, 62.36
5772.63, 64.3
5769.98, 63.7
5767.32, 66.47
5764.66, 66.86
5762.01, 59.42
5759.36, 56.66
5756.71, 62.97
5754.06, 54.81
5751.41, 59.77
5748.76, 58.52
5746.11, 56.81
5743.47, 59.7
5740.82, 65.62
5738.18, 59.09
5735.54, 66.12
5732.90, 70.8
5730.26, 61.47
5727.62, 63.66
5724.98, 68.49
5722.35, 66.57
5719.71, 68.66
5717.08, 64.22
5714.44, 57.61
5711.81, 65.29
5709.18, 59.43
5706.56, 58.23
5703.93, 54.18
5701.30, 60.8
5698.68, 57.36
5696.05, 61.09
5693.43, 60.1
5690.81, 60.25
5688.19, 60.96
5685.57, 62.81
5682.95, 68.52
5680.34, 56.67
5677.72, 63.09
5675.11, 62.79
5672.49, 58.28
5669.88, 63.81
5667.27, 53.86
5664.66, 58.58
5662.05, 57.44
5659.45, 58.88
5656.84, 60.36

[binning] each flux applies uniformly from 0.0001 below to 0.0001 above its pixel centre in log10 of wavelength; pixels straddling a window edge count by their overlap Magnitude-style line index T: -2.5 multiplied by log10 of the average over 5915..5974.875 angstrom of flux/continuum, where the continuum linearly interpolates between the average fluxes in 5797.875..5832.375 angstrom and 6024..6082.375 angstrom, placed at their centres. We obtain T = 0.05 mag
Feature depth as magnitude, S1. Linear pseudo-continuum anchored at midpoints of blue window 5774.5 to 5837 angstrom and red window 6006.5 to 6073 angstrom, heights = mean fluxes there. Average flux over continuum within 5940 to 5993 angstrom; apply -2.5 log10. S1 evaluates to 0.06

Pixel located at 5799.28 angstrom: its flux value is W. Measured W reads 65.68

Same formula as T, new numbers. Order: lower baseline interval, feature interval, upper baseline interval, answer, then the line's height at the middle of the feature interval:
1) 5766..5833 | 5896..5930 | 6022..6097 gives 0.09 mag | 64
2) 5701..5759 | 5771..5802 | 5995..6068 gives 0.00 mag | 62.4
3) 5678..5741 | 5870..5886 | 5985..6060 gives 0.05 mag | 63.6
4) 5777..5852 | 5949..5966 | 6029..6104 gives 0.06 mag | 63.7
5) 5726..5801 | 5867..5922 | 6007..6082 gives 0.10 mag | 63.5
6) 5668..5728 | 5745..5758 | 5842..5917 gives 0.05 mag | 61.1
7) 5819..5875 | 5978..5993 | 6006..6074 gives 0.06 mag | 65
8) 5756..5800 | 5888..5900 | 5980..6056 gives 0.22 mag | 63.5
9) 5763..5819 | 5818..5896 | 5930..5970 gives 0.01 mag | 62.2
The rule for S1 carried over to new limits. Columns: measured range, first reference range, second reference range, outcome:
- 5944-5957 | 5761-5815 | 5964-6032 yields 0.03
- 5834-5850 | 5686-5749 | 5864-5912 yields -0.10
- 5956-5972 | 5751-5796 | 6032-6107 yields 0.04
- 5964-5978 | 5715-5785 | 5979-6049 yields 0.04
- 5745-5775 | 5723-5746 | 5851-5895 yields 0.04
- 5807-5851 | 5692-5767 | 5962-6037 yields -0.03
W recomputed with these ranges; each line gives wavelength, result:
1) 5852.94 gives 62.36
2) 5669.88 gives 63.81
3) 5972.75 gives 66.28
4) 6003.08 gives 61.15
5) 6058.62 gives 60.78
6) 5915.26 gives 57.7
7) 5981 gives 58.64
